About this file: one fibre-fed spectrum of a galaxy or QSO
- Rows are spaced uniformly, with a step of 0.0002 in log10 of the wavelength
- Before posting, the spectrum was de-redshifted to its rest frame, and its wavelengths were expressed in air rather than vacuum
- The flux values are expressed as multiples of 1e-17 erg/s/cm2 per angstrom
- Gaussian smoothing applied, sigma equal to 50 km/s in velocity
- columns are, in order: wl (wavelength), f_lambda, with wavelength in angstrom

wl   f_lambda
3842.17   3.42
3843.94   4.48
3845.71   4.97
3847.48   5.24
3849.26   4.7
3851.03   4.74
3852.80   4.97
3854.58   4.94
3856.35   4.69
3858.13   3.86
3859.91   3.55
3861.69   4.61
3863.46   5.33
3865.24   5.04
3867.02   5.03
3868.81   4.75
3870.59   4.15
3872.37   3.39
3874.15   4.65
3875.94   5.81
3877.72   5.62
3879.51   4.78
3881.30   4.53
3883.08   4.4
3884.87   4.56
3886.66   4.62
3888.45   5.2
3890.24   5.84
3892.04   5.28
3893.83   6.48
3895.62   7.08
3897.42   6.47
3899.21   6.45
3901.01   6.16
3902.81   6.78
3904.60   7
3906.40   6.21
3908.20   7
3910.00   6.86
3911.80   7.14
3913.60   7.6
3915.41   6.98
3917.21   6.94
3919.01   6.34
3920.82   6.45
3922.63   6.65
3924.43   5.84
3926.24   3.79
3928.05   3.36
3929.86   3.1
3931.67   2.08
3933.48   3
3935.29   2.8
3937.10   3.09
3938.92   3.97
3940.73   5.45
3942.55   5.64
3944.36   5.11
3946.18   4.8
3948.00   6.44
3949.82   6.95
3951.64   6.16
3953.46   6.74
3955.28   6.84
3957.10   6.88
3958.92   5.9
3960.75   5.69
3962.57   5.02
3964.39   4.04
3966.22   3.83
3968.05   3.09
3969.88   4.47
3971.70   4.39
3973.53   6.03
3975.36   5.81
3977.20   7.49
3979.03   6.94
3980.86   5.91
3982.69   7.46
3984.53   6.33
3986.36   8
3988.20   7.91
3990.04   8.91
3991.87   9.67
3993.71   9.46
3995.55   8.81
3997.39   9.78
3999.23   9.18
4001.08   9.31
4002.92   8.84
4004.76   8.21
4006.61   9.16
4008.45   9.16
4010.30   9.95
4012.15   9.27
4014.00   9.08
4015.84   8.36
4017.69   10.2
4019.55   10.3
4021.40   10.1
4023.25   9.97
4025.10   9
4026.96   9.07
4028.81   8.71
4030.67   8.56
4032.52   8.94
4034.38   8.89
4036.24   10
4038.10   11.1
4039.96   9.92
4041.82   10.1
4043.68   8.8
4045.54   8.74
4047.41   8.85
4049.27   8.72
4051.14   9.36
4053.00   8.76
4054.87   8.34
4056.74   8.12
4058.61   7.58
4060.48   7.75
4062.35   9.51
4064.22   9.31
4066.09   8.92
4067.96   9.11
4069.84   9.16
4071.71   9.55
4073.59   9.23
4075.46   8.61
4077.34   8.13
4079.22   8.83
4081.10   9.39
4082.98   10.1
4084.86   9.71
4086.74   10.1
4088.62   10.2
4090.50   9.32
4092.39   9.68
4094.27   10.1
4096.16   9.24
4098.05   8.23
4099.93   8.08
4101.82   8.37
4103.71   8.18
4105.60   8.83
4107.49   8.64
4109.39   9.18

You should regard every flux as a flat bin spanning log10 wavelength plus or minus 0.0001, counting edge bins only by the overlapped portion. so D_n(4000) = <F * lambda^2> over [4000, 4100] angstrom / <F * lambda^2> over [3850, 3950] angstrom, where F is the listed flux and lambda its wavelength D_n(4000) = 1.9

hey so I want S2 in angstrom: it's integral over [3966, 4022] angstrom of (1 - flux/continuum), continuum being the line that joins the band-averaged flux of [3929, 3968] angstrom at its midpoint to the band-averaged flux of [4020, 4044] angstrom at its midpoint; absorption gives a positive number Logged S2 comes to -3.4 angstrom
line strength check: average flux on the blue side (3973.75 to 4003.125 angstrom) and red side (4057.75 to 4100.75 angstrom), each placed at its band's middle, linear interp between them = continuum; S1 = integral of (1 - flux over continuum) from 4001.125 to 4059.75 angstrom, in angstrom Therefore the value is -4.3 angstrom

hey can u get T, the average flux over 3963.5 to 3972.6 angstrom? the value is 3.96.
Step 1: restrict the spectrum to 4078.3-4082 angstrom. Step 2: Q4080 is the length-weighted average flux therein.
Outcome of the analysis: 9.11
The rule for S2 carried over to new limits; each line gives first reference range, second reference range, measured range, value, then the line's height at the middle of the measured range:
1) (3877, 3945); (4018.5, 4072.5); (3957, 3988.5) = 6.1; 7.14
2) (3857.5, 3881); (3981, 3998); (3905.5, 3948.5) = 7.3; 6.43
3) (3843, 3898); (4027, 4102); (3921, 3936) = 5.3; 6.19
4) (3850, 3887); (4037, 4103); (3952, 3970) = 3.7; 6.71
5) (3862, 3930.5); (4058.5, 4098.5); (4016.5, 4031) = -2.4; 8.14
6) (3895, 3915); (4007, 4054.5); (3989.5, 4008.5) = -1.0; 8.7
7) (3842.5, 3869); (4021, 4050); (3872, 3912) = -0.7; 5.63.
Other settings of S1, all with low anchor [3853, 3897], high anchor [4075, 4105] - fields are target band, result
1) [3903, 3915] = -2.9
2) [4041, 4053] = -1.1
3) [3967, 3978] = 2.7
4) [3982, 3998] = -2.8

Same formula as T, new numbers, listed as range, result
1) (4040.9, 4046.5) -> 9.21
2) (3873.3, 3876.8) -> 5.22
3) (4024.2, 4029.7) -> 8.93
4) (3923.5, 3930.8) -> 4.03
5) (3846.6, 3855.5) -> 4.92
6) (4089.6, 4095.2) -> 9.7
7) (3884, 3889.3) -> 4.79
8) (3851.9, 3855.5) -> 4.96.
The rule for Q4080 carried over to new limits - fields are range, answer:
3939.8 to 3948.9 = 5.48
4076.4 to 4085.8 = 9.23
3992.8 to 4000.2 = 9.3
